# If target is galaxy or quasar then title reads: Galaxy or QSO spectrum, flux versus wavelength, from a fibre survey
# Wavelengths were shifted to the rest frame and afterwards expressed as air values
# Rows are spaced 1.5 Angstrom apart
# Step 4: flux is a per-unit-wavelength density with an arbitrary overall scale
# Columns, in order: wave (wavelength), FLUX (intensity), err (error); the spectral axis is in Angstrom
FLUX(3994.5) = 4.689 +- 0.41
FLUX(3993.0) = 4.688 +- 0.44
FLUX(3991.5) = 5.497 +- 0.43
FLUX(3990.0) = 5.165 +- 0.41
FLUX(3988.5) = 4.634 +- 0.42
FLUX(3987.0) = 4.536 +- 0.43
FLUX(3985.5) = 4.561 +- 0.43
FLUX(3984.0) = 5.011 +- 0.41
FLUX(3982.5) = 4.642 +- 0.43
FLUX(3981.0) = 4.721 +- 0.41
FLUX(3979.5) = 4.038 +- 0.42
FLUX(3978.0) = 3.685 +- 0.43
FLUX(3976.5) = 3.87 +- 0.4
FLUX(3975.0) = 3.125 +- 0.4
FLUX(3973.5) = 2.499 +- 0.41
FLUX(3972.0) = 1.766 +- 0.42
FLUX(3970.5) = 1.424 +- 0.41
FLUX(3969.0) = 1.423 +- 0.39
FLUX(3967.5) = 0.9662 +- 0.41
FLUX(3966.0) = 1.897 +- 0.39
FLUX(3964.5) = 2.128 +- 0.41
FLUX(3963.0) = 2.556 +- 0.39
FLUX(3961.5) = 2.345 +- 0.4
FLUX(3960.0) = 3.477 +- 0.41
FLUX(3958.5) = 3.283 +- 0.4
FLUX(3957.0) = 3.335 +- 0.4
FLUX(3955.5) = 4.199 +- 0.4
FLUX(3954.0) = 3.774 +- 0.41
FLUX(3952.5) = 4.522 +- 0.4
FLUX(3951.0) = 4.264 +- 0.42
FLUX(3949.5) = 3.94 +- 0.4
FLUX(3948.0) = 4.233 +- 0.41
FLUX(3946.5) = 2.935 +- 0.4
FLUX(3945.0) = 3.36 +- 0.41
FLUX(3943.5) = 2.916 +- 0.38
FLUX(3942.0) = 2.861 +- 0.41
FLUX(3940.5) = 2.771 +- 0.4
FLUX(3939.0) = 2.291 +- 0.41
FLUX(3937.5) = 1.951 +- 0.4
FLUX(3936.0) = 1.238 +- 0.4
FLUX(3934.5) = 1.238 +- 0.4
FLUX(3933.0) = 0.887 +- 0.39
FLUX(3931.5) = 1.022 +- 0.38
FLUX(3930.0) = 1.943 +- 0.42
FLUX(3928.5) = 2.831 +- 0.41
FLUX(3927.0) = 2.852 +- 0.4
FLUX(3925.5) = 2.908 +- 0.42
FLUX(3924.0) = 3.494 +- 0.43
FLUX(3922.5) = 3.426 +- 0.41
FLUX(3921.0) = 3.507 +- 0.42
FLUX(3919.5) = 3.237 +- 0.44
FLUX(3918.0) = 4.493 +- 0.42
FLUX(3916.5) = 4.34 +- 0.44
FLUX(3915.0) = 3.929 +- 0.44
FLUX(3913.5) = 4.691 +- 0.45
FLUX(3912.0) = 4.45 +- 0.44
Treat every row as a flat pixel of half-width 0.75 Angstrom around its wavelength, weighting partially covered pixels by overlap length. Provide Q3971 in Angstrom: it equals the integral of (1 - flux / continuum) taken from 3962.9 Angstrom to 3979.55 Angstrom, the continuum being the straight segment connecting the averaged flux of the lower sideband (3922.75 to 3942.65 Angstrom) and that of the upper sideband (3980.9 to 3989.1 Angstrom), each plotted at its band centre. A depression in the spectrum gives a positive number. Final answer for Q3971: 7.0 Angstrom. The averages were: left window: 2.2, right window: 4.68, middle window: 2.38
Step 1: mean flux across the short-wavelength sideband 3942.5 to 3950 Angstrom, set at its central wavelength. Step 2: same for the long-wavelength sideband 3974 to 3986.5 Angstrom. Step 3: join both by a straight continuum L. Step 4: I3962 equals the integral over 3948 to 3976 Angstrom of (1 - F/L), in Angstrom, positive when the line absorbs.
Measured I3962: 6.4 Angstrom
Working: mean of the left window 3.44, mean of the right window 4.18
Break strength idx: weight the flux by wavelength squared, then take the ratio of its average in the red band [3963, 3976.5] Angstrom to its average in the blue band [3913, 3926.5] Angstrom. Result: 0.6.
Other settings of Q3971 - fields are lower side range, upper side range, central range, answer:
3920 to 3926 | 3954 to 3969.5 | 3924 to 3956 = 1.8 Angstrom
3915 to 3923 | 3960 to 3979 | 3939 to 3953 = -2.0 Angstrom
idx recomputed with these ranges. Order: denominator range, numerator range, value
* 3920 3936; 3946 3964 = 1.52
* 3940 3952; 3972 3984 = 1.10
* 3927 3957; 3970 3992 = 1.43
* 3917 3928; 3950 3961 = 1.13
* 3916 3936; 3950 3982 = 1.15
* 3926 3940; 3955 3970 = 1.38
